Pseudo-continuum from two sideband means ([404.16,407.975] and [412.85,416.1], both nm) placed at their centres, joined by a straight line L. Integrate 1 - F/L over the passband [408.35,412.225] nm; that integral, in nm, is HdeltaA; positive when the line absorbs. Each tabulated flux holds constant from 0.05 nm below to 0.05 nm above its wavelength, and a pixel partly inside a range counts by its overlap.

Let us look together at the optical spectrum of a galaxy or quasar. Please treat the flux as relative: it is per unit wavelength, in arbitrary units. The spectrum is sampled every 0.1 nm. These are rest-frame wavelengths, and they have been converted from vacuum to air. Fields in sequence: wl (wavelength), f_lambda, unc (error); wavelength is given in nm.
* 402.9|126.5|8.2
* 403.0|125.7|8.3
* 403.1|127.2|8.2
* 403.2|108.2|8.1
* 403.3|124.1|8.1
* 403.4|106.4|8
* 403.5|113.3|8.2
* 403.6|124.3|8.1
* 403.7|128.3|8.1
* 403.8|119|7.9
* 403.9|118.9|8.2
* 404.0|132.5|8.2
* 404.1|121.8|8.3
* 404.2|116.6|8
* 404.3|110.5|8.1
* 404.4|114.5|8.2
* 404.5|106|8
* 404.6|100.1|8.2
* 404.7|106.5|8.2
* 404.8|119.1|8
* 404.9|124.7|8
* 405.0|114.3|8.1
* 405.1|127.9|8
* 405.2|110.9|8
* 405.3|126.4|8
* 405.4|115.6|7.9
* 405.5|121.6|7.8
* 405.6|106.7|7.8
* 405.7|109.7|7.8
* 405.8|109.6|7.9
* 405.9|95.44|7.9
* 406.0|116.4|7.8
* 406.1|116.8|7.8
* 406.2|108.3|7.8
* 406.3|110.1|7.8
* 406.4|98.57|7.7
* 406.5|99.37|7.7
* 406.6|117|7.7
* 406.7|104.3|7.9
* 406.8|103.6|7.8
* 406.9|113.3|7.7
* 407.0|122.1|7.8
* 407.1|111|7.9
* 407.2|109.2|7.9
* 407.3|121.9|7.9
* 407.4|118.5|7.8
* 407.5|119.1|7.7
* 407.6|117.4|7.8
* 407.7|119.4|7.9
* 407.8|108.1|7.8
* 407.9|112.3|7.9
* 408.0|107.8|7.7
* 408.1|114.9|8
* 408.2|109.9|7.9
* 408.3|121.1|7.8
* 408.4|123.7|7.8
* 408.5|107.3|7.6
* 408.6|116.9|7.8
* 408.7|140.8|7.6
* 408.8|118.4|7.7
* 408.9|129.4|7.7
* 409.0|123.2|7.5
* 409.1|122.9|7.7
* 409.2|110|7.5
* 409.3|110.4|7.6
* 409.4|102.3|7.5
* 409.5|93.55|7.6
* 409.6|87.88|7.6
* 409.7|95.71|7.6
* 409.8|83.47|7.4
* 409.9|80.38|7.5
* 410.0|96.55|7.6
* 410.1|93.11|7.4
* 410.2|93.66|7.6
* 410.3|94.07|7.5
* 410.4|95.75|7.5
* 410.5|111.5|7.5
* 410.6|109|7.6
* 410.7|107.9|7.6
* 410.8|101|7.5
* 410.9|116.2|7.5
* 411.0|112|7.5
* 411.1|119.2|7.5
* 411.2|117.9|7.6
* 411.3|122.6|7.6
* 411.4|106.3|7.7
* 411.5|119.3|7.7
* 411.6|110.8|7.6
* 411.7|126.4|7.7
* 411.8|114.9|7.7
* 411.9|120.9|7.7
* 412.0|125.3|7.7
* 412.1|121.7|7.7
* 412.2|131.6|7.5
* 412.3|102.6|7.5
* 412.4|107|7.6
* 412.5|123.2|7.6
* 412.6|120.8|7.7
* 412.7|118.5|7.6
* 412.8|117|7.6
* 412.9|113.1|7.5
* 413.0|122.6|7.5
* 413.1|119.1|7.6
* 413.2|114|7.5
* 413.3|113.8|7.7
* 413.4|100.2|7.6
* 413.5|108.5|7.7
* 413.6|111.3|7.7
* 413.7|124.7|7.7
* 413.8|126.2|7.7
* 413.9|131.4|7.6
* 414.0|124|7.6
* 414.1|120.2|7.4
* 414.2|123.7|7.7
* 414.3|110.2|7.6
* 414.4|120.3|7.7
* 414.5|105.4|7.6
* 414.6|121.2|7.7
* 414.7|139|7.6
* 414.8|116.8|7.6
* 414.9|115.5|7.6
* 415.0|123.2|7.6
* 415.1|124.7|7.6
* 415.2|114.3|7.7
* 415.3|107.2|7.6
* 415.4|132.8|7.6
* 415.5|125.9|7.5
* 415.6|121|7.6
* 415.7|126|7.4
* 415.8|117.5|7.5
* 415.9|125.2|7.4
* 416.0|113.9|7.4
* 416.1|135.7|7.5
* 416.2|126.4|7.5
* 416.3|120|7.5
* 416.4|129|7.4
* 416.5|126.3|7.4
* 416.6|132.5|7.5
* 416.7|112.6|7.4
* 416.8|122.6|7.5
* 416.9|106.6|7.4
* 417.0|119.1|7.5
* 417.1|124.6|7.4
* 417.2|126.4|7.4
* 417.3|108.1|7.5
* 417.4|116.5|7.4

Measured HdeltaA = 0.19 nm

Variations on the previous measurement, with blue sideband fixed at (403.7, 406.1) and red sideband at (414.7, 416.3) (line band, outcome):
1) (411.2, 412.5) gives 0.02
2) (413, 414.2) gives 0.03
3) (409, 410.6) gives 0.26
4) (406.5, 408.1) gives 0.05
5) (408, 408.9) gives -0.01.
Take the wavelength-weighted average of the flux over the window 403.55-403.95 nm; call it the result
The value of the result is 123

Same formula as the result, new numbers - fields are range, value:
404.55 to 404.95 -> 113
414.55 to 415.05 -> 123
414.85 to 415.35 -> 117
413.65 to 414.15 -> 125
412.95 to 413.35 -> 117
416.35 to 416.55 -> 128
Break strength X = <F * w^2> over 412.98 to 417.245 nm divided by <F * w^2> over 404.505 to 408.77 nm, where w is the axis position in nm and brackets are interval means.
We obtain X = 1.10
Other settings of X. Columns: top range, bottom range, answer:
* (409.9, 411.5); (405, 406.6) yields 0.97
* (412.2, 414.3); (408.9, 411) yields 1.16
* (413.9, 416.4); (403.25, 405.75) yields 1.10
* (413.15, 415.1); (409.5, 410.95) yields 1.24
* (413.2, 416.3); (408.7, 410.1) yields 1.17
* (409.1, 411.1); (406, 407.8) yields 0.91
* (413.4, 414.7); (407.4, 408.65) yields 1.07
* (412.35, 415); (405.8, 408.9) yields 1.07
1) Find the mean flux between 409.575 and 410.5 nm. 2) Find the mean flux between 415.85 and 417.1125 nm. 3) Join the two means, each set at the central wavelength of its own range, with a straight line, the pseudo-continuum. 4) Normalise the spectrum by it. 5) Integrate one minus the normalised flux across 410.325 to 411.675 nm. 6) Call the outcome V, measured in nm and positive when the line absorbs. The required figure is -0.20 nm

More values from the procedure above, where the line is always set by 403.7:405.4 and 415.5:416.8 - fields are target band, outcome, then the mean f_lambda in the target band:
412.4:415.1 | 0.09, 119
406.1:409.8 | 0.22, 112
